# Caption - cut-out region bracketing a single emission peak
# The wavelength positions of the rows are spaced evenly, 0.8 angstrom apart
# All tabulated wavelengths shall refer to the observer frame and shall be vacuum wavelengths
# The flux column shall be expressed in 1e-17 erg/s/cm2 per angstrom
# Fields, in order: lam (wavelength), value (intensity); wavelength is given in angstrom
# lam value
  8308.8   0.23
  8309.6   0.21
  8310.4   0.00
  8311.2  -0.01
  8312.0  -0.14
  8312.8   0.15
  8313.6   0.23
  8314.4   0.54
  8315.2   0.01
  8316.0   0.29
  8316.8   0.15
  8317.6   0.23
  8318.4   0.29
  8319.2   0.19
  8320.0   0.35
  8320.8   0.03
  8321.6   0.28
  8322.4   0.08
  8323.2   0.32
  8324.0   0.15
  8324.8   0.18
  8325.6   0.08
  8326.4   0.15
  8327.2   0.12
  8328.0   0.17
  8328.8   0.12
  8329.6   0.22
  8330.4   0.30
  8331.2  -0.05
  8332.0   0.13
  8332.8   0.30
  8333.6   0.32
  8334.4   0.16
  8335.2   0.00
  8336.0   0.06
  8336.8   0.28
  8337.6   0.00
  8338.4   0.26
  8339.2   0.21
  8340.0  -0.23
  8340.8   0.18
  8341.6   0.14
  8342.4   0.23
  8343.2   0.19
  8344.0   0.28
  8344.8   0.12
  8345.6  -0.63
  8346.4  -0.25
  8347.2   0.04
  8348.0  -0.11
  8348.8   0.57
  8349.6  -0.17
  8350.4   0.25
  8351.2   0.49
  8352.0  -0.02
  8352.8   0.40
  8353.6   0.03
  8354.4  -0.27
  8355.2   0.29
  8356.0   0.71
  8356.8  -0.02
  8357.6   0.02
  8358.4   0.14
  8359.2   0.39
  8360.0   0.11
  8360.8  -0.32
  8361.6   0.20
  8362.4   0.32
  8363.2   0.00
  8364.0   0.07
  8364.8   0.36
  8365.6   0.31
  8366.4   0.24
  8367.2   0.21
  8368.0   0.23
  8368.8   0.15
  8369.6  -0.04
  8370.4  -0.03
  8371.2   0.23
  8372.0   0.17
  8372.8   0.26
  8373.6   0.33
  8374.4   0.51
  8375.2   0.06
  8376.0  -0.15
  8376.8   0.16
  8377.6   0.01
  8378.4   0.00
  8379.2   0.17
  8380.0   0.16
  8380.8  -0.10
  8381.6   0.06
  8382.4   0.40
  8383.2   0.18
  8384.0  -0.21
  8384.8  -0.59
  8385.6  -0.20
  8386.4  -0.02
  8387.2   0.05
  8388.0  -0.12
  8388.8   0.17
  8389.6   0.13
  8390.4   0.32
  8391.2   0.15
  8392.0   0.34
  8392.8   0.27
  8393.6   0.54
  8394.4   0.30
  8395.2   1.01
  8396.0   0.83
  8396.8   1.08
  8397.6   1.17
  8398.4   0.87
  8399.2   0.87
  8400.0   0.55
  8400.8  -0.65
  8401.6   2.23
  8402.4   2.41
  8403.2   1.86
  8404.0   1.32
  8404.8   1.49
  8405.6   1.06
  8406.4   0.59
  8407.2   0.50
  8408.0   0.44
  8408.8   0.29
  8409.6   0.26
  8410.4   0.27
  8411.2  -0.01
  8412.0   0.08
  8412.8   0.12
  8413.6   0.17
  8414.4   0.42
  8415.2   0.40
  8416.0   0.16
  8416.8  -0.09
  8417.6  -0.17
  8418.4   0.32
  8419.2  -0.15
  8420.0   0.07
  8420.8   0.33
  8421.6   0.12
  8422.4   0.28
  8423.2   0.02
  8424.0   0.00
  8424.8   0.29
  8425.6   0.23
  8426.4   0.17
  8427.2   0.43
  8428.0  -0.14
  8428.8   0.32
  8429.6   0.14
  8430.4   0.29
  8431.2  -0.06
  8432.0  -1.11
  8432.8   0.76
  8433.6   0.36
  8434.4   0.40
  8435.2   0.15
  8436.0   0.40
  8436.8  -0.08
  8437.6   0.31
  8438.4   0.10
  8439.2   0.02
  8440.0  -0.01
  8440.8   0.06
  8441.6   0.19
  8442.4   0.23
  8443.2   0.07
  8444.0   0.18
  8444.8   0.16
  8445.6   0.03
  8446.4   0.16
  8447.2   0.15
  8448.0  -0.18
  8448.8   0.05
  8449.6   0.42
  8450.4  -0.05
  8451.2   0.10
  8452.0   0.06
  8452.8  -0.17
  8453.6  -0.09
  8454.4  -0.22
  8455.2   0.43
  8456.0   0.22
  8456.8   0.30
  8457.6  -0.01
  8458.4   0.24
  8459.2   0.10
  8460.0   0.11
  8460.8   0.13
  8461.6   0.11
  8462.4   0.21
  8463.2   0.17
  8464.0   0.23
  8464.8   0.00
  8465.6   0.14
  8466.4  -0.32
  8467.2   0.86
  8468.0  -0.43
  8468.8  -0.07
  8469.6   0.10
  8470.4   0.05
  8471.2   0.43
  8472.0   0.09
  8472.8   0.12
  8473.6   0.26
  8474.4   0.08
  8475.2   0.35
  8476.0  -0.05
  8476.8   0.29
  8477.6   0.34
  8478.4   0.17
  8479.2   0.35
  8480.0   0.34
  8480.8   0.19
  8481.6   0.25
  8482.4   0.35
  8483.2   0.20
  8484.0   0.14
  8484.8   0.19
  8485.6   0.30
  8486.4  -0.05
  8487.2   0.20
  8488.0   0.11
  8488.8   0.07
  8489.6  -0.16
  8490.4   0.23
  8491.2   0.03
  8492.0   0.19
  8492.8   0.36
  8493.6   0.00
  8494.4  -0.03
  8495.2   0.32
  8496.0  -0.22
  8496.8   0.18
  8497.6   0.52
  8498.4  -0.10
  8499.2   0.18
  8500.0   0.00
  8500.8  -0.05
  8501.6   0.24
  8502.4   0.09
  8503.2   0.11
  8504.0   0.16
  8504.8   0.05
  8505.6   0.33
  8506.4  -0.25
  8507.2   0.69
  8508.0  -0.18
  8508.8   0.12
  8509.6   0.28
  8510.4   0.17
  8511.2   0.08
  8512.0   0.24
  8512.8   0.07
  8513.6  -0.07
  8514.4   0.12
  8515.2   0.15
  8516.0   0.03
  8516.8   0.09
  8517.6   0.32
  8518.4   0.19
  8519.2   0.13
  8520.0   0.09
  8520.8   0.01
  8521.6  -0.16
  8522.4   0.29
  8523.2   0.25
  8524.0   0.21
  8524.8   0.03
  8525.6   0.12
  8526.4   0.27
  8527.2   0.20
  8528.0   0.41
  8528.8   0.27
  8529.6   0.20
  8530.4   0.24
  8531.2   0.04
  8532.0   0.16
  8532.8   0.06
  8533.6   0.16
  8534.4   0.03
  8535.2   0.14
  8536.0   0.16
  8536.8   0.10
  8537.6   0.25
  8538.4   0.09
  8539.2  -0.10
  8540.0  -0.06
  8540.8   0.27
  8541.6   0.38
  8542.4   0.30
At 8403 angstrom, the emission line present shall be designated [O II] 3727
